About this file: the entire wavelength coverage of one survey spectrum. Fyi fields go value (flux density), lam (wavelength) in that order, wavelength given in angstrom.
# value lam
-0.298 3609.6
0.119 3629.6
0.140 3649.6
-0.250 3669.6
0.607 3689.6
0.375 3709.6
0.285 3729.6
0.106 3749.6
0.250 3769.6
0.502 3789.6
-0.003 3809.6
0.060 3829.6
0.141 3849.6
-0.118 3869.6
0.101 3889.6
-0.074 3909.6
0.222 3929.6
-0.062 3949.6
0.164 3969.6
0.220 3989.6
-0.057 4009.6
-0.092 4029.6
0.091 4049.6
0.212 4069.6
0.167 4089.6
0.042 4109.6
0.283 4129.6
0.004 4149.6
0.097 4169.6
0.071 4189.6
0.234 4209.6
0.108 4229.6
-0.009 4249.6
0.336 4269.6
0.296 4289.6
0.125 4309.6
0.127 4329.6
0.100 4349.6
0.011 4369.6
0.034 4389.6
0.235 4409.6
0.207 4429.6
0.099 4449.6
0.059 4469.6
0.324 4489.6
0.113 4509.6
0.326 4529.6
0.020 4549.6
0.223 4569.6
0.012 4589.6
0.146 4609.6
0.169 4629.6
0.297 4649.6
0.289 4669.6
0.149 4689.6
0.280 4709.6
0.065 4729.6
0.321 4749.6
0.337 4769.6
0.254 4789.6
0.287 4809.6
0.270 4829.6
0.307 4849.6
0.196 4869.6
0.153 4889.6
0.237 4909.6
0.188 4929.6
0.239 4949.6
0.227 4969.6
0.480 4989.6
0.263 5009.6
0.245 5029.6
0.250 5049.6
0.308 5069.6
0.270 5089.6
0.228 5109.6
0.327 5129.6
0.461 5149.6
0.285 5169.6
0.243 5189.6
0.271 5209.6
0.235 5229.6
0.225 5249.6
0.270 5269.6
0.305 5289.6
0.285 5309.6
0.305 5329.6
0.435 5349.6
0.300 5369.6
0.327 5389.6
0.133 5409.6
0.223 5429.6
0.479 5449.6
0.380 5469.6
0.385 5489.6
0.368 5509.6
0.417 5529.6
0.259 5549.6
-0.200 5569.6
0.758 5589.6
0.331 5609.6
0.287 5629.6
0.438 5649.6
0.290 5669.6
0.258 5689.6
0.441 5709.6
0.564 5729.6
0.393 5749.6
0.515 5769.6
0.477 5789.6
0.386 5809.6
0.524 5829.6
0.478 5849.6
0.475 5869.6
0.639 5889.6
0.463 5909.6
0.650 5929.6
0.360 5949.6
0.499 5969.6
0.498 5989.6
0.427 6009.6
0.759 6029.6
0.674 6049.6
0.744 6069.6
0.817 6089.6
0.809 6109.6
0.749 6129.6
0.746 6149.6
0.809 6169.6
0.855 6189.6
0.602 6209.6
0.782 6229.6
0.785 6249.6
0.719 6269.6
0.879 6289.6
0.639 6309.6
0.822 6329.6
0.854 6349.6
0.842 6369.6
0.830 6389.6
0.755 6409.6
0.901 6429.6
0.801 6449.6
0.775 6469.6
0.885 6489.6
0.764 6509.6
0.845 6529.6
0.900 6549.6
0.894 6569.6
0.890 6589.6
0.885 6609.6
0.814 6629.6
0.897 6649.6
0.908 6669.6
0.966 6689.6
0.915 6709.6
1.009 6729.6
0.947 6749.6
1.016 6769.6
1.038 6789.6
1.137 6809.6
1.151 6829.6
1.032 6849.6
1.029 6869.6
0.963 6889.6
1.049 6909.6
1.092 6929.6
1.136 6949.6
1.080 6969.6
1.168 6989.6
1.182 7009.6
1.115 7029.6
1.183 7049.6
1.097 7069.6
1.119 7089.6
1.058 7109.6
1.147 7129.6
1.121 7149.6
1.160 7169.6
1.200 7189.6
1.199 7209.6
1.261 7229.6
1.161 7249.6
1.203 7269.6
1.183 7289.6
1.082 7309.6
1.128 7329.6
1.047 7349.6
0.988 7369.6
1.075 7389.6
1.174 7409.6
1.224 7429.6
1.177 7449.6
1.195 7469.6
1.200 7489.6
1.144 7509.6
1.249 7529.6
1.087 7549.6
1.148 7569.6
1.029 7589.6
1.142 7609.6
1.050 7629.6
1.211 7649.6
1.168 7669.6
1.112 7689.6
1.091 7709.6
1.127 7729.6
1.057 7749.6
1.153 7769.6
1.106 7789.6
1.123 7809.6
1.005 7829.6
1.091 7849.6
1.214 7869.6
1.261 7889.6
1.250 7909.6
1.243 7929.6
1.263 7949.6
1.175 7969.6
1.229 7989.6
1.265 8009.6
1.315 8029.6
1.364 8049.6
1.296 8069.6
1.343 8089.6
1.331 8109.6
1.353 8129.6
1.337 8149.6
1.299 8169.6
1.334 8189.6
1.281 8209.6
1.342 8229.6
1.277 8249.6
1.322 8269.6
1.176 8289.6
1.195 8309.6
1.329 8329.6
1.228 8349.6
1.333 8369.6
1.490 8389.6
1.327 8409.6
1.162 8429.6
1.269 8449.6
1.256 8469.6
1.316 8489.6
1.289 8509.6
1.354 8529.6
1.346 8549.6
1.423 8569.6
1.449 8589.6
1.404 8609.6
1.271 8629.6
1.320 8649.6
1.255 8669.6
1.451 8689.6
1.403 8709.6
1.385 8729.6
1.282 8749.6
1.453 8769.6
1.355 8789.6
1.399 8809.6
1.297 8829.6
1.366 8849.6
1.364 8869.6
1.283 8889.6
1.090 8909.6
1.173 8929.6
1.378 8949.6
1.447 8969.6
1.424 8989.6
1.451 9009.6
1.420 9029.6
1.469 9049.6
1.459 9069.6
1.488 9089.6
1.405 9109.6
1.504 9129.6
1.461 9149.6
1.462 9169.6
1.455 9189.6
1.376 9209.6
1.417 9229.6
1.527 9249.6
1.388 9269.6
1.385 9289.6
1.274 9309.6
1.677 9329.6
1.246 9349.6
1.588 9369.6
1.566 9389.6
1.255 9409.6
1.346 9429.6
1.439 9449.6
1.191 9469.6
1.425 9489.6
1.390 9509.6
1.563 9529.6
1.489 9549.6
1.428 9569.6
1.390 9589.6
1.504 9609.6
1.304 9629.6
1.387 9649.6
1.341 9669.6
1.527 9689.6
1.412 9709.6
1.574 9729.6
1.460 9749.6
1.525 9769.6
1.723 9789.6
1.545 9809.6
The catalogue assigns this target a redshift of 0.51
